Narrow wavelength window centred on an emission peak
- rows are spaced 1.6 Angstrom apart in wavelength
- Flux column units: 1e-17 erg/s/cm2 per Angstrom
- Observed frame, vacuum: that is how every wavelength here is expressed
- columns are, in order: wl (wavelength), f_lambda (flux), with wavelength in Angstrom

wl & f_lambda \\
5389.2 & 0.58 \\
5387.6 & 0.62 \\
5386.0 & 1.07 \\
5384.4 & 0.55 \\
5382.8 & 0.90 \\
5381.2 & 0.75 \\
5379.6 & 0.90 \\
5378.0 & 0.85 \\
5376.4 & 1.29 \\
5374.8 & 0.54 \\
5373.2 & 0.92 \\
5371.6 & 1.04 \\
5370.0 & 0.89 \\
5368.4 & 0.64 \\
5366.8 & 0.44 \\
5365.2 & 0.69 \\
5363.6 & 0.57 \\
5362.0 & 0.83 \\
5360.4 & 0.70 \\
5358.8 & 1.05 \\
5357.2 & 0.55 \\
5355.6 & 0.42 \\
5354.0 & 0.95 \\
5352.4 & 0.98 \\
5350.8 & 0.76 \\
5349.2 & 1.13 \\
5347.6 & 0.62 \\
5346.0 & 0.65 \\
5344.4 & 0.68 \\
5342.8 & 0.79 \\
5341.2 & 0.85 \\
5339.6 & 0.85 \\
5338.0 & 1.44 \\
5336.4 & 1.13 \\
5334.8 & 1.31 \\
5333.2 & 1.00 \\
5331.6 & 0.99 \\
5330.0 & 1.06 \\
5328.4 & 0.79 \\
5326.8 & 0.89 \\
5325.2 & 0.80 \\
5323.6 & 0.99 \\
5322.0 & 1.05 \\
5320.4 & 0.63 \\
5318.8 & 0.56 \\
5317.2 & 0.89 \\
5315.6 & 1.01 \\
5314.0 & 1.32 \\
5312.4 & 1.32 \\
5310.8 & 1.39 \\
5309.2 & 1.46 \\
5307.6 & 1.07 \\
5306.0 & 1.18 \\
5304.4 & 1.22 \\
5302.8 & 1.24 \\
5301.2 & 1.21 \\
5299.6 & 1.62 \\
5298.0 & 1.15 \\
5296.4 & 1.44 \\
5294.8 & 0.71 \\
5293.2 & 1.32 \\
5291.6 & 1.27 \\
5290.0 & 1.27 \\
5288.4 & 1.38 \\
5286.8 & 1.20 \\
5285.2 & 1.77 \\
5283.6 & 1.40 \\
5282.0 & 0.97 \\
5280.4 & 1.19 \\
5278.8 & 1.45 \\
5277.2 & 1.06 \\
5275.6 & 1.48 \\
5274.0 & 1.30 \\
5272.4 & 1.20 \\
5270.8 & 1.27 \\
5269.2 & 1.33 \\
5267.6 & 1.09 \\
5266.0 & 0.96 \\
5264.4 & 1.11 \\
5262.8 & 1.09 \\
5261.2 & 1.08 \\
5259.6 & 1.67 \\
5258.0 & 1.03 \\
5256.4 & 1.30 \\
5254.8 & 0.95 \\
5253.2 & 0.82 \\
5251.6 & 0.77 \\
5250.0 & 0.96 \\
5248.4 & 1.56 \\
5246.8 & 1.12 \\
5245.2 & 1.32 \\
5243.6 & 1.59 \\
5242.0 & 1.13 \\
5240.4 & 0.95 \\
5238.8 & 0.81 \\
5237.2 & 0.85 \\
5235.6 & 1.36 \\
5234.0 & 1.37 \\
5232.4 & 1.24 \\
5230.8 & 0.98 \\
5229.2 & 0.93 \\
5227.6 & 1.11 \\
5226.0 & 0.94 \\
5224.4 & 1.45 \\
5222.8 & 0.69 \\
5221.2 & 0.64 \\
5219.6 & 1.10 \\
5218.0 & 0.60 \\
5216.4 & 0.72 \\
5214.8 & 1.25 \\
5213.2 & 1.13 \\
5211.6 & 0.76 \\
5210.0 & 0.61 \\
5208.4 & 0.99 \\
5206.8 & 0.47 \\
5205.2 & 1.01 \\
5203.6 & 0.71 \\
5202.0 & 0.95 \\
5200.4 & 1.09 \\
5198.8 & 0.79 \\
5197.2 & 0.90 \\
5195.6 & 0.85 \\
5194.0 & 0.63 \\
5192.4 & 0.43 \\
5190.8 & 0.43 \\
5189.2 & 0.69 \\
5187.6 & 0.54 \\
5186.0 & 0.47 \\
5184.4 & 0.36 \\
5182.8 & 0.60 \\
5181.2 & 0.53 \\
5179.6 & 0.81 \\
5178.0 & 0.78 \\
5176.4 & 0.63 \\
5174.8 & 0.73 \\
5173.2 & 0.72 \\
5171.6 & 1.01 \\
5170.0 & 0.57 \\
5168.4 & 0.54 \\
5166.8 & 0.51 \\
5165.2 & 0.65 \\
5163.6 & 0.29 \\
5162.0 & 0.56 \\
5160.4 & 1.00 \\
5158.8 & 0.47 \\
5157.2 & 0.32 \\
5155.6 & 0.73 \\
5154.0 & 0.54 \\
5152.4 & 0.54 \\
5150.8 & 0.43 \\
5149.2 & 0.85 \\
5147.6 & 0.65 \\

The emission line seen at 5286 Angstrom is C IV 1549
